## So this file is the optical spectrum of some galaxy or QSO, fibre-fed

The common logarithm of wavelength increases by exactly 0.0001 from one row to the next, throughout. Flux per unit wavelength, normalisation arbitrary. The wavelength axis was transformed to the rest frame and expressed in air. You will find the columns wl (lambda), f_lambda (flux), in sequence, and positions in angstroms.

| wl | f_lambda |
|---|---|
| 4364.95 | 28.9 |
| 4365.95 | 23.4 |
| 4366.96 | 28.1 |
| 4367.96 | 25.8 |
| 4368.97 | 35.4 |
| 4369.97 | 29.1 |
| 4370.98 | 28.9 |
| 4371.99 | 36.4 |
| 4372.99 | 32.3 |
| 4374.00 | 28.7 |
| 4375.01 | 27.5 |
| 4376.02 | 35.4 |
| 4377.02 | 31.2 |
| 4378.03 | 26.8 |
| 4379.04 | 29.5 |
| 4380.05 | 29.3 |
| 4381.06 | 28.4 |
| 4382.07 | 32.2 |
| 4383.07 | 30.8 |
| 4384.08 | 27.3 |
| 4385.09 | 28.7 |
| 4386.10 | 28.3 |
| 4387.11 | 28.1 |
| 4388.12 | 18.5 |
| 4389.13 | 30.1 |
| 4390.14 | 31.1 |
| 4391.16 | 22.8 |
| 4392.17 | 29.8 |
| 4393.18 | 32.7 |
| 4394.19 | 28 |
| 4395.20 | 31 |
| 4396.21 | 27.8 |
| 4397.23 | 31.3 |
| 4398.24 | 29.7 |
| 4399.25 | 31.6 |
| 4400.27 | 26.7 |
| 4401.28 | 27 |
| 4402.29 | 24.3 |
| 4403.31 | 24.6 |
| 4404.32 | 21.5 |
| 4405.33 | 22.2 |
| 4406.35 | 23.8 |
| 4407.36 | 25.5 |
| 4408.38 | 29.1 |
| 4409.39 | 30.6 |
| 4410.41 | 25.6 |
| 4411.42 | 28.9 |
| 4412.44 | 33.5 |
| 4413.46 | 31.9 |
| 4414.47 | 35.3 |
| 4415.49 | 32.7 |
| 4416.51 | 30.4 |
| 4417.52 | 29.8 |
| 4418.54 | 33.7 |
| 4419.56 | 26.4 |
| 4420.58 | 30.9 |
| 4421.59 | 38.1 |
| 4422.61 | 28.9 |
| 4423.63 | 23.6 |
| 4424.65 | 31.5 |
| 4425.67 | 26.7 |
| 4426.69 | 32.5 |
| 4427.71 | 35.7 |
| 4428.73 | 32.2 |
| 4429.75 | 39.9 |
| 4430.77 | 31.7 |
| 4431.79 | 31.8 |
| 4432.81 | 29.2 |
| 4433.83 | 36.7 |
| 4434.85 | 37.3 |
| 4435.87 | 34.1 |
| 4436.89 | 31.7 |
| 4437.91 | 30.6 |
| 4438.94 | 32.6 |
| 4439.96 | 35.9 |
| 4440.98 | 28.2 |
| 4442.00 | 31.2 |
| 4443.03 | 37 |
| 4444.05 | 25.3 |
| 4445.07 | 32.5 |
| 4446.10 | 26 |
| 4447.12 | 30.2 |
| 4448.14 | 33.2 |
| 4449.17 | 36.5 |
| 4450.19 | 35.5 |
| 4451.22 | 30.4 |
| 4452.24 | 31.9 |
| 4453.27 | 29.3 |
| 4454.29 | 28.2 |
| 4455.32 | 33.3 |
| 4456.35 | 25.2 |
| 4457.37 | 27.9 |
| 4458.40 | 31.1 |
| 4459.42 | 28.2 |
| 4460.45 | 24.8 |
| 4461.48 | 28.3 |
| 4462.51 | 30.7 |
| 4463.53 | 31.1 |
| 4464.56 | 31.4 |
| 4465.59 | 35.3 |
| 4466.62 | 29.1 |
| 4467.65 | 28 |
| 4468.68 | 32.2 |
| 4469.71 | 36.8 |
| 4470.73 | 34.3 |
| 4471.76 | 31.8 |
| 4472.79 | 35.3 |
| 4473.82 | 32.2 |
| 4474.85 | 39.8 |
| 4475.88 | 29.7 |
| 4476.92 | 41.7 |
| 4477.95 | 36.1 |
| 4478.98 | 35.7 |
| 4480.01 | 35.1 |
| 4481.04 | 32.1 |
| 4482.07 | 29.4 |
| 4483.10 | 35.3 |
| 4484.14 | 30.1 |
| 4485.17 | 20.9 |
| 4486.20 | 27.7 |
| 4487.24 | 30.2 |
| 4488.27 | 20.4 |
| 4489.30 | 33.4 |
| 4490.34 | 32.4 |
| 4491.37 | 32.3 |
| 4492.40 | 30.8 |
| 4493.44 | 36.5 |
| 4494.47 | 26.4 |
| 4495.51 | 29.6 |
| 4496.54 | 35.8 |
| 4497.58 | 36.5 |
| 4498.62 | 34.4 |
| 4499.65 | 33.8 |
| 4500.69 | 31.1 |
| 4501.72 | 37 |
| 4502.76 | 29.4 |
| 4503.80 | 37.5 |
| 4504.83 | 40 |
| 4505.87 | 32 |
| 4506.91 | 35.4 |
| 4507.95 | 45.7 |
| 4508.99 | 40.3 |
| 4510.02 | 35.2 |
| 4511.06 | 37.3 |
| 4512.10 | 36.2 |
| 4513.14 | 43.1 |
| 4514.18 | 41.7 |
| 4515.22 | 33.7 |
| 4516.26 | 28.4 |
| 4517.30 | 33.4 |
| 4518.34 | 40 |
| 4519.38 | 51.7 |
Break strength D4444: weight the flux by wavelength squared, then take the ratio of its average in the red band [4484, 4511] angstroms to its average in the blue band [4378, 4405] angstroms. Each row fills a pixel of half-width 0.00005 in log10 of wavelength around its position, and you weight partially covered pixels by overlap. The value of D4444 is 1.2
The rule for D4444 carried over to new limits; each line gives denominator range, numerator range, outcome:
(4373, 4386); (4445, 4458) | 1.07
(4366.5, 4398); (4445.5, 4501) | 1.12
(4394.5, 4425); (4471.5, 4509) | 1.19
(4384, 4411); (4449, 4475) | 1.18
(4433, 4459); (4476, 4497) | 1.02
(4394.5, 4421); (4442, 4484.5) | 1.14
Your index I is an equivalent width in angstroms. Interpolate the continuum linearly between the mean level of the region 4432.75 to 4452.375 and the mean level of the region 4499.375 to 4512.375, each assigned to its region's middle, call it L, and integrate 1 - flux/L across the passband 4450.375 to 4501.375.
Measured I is 4.3 angstroms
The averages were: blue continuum 32.4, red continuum 36.3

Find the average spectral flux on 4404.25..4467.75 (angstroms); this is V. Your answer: 30.8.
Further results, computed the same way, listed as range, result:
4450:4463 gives 29.4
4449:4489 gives 31.3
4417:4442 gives 32.1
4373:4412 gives 28.1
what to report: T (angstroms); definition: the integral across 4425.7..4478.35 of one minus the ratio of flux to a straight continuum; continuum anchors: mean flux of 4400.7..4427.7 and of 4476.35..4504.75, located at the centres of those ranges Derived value -2.6 angstroms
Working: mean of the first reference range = 28.9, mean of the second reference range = 32.4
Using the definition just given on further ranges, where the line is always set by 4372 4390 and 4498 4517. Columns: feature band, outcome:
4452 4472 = 1.96 angstroms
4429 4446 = -0.17 angstroms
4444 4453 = 0.39 angstroms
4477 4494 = 1.74 angstroms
